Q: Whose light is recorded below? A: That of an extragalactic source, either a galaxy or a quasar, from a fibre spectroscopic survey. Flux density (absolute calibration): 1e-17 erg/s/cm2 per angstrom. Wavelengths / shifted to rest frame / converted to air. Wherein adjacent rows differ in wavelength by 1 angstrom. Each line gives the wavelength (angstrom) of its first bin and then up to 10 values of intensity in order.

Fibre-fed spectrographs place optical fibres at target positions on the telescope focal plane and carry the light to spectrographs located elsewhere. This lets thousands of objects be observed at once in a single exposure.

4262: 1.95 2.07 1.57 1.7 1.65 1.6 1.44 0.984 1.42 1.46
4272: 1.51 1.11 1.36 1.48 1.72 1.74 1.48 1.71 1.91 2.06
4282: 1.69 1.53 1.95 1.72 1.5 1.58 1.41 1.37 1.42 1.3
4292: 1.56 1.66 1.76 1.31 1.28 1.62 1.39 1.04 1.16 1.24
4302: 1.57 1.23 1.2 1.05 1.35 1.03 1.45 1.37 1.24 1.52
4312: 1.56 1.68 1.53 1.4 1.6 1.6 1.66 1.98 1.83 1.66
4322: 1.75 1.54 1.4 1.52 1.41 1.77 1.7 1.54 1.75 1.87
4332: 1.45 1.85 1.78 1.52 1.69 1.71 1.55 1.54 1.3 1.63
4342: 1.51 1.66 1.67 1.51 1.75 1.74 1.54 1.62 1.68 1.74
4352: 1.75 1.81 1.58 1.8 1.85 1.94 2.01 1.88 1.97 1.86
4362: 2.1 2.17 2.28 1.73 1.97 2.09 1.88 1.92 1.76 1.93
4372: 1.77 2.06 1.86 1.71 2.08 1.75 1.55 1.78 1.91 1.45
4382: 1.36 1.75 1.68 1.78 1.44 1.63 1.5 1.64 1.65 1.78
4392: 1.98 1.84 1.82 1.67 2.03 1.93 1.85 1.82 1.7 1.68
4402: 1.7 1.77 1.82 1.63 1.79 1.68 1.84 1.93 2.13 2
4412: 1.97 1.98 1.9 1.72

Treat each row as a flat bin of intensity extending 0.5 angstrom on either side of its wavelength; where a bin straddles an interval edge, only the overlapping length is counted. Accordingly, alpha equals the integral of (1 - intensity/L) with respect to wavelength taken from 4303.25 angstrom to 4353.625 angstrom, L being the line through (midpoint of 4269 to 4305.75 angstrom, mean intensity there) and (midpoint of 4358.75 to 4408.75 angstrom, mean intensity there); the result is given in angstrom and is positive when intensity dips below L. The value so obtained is 1.3 angstrom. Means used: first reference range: 1.48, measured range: 1.58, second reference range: 1.8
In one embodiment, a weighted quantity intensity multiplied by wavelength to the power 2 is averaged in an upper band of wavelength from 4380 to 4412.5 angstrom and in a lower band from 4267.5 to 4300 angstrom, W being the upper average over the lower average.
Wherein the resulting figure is 1.23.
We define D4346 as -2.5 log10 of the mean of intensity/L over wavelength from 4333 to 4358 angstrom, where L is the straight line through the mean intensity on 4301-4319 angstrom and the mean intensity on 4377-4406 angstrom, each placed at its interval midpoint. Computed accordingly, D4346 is -0.08 mag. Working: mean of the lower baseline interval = 1.42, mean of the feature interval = 1.67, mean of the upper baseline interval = 1.72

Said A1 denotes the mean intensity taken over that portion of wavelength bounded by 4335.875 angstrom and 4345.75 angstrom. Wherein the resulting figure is 1.58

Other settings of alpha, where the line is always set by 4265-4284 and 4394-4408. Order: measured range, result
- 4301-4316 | 2.3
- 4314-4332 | 0.1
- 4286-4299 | 1.1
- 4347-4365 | -1.6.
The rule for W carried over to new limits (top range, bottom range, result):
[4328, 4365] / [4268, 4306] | 1.22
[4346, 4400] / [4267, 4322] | 1.25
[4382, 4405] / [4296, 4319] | 1.29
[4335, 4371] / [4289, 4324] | 1.25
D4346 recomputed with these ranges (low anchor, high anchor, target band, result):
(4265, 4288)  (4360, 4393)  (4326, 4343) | 0.052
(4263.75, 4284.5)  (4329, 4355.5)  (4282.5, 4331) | 0.080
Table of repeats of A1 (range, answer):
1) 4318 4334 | 1.67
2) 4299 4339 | 1.52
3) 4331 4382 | 1.77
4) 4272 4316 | 1.47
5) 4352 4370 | 1.92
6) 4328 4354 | 1.65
